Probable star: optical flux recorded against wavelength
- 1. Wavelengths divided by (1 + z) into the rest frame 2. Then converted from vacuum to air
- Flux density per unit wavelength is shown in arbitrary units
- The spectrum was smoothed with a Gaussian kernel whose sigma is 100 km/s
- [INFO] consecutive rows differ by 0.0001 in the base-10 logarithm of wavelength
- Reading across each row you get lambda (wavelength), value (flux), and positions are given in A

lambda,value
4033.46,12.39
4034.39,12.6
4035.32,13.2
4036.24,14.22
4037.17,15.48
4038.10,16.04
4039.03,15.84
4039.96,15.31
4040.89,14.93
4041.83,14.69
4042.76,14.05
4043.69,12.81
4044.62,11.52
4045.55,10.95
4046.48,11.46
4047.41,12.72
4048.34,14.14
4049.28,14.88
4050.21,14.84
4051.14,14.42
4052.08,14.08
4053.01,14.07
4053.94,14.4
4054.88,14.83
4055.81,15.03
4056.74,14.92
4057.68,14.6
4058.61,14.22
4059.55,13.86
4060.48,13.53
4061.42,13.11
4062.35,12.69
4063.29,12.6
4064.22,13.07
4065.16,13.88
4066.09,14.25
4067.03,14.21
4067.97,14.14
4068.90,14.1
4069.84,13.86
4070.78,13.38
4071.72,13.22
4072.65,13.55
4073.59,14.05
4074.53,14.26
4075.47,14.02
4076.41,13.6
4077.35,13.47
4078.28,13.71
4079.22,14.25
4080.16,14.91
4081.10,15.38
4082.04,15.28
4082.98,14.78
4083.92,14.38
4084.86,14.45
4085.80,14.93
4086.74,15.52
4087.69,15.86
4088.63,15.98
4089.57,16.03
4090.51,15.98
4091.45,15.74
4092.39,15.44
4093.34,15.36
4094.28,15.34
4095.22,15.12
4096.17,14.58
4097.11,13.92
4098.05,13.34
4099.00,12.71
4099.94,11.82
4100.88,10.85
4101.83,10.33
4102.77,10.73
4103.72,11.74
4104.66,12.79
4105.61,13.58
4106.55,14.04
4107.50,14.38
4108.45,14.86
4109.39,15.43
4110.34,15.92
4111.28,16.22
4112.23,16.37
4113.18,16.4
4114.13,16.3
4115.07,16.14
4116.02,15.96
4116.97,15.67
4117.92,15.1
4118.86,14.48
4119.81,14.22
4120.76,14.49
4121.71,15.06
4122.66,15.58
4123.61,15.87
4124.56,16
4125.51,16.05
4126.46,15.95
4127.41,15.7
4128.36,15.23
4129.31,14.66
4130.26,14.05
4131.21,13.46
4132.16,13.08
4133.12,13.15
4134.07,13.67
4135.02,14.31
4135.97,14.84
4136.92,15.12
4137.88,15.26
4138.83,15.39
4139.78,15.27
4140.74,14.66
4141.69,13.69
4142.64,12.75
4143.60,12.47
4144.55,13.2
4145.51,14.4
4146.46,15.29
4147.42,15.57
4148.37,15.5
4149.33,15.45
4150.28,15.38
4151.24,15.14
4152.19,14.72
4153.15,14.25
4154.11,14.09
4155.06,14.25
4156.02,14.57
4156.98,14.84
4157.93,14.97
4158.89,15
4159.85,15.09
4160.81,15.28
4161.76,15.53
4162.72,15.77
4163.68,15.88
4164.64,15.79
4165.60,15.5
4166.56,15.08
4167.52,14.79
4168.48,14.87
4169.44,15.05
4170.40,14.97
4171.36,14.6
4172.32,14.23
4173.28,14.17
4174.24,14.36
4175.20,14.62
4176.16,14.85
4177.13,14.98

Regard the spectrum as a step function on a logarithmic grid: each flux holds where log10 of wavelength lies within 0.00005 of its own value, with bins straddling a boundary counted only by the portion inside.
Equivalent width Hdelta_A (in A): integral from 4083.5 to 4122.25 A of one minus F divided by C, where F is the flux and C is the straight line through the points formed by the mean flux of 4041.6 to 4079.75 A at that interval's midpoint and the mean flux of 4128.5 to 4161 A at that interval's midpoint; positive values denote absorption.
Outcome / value -1.3 A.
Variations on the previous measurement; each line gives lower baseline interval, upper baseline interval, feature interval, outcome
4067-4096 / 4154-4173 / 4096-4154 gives 1.5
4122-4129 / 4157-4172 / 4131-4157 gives 1.8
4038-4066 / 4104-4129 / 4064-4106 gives 1.6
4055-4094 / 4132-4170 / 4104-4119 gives -0.7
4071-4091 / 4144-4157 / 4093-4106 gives 1.5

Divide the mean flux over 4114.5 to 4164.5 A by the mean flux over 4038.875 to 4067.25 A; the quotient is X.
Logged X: 1.1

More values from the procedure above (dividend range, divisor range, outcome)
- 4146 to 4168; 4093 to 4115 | 1.08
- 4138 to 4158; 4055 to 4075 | 1.05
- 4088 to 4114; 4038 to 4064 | 1.03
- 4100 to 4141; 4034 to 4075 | 1.05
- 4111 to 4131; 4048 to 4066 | 1.10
